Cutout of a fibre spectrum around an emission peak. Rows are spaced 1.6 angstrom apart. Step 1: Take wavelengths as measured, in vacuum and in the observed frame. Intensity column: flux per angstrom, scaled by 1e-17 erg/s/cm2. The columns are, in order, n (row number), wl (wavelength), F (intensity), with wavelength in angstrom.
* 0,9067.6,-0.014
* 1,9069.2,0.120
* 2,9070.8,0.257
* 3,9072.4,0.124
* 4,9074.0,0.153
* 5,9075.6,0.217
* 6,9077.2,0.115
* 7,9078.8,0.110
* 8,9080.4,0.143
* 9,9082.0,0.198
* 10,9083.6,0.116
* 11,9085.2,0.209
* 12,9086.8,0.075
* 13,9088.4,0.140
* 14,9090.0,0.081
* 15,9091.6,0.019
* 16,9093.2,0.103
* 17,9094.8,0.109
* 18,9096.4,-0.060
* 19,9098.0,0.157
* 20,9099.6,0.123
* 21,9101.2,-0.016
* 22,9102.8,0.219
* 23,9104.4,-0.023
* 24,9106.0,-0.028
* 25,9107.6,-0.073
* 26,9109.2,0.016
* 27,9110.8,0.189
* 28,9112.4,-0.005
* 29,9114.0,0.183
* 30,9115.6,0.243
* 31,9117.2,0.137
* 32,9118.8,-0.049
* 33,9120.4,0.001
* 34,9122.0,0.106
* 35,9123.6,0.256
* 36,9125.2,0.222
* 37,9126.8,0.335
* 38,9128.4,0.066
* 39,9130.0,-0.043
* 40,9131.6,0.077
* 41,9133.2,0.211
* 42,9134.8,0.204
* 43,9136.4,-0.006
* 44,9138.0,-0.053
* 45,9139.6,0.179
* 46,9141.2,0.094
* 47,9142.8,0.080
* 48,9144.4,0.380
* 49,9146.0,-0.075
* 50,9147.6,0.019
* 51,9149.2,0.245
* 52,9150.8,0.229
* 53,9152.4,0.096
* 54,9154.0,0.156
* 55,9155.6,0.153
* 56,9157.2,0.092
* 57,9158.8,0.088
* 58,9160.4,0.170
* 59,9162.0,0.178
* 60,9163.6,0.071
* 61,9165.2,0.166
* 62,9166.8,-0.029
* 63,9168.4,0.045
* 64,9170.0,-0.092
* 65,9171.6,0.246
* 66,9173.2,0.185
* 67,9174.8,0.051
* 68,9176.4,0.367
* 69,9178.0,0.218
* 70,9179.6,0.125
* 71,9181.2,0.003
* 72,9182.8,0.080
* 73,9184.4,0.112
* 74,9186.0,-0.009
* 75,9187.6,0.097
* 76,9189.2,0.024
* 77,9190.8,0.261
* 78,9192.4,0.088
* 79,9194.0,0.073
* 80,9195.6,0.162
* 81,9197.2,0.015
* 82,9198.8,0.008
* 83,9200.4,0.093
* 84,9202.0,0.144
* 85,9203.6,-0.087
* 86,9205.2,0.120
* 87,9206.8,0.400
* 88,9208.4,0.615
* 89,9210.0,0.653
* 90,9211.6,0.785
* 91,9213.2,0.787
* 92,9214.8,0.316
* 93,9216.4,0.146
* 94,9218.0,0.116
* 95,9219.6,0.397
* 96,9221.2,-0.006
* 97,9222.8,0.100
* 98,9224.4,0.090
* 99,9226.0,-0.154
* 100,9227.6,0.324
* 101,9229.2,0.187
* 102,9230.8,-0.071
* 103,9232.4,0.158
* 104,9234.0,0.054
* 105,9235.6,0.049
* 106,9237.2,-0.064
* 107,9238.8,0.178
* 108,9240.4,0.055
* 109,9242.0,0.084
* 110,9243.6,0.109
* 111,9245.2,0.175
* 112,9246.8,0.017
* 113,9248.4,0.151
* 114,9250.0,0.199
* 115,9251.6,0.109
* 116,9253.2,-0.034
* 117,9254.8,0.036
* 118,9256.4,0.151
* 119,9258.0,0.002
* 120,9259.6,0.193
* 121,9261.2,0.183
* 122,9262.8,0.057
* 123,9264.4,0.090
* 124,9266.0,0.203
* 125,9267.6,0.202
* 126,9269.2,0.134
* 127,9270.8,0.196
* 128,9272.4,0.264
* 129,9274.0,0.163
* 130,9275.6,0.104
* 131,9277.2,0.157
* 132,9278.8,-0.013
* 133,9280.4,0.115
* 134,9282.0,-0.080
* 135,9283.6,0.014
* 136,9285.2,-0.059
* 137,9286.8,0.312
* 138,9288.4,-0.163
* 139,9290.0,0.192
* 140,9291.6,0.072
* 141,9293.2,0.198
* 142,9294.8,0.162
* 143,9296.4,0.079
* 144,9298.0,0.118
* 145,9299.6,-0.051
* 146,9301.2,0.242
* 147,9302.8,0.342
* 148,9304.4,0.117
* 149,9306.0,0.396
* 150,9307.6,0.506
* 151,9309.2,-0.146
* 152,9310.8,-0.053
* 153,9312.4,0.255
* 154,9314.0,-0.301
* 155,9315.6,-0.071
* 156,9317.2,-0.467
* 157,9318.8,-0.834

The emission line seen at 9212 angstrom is H-beta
